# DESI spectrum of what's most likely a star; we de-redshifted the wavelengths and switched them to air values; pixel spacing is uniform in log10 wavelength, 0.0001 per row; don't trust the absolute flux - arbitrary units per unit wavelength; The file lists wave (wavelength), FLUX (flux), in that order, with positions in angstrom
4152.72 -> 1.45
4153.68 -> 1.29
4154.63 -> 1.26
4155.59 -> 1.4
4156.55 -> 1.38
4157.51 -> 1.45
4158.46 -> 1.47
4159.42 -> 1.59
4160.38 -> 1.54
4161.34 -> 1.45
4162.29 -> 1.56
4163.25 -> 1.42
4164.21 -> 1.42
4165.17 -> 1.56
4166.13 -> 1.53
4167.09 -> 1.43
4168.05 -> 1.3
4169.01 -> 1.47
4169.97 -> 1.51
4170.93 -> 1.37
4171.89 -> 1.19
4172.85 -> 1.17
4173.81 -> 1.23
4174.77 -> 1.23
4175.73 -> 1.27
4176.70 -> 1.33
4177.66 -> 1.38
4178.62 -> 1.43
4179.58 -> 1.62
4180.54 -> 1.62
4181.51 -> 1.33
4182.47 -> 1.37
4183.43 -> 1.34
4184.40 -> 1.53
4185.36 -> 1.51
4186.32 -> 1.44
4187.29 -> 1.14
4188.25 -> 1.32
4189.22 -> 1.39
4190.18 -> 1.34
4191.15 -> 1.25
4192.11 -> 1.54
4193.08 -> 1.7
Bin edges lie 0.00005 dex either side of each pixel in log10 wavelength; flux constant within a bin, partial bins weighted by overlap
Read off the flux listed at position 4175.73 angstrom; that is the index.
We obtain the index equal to 1.27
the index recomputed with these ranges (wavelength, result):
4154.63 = 1.26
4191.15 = 1.25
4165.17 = 1.56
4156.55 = 1.38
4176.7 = 1.33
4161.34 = 1.45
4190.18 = 1.34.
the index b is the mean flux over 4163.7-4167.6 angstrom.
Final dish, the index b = 1.48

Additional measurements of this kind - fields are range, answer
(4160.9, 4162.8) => 1.51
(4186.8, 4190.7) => 1.29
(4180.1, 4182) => 1.47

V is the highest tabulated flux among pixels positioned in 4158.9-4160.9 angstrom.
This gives 1.59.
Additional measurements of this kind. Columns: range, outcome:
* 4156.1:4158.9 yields 1.47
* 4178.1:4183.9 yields 1.62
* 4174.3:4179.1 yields 1.43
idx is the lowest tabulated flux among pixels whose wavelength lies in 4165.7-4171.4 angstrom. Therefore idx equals 1.3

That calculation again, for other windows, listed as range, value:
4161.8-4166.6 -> 1.42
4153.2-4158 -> 1.26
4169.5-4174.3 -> 1.17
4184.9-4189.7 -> 1.14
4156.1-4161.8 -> 1.38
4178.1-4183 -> 1.33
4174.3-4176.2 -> 1.23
